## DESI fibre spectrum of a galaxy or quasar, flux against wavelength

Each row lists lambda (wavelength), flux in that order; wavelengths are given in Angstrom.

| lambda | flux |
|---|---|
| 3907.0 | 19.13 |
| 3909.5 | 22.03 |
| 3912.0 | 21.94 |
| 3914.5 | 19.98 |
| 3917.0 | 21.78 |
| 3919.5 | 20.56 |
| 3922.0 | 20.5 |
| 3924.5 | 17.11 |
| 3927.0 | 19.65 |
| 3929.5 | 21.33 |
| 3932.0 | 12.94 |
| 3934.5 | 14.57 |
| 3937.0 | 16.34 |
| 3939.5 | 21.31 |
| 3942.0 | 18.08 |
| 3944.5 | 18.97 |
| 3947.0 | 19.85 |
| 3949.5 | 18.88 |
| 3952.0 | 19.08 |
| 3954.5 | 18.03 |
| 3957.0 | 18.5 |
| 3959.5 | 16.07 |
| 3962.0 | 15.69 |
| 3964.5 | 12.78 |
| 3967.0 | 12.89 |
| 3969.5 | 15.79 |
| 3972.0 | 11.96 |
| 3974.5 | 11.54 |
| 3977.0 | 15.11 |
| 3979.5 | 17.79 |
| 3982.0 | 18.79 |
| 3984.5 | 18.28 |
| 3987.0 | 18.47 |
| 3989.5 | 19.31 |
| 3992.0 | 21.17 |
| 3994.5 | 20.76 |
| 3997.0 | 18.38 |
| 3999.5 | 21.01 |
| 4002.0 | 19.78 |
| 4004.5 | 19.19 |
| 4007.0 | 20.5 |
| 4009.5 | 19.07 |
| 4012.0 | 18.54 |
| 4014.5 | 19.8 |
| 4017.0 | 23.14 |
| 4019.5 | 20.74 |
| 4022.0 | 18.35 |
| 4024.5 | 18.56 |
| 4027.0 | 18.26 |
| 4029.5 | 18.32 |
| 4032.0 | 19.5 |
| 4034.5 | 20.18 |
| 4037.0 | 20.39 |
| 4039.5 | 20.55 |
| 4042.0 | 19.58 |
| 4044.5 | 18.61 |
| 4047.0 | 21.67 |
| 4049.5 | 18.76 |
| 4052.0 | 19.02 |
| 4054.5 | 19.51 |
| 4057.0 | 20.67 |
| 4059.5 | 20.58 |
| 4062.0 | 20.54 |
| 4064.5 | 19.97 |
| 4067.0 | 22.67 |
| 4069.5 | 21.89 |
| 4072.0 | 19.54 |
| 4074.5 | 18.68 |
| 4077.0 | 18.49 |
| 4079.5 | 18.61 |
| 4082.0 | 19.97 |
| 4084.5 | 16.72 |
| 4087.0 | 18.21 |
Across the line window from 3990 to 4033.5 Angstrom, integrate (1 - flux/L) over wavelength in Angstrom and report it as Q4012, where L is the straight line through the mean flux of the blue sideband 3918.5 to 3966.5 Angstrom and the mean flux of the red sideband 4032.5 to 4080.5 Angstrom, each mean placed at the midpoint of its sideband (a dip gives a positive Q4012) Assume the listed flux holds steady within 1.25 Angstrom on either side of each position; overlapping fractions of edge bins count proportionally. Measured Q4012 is -1.3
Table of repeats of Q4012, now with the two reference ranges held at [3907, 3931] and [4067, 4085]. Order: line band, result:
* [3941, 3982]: 7.7 Angstrom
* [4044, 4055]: 0.0 Angstrom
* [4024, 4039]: 0.3 Angstrom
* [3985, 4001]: 0.1 Angstrom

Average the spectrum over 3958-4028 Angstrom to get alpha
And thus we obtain 17.9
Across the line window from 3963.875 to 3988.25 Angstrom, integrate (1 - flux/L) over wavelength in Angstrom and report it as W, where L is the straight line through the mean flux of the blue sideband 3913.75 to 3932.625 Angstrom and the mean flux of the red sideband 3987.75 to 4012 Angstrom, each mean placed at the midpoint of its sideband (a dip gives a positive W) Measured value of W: 5.3 Angstrom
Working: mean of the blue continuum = 19.4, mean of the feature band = 15.4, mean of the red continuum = 19.8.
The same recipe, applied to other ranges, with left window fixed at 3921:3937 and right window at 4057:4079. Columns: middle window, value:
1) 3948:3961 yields -0.05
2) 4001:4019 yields -0.86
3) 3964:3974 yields 2.76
